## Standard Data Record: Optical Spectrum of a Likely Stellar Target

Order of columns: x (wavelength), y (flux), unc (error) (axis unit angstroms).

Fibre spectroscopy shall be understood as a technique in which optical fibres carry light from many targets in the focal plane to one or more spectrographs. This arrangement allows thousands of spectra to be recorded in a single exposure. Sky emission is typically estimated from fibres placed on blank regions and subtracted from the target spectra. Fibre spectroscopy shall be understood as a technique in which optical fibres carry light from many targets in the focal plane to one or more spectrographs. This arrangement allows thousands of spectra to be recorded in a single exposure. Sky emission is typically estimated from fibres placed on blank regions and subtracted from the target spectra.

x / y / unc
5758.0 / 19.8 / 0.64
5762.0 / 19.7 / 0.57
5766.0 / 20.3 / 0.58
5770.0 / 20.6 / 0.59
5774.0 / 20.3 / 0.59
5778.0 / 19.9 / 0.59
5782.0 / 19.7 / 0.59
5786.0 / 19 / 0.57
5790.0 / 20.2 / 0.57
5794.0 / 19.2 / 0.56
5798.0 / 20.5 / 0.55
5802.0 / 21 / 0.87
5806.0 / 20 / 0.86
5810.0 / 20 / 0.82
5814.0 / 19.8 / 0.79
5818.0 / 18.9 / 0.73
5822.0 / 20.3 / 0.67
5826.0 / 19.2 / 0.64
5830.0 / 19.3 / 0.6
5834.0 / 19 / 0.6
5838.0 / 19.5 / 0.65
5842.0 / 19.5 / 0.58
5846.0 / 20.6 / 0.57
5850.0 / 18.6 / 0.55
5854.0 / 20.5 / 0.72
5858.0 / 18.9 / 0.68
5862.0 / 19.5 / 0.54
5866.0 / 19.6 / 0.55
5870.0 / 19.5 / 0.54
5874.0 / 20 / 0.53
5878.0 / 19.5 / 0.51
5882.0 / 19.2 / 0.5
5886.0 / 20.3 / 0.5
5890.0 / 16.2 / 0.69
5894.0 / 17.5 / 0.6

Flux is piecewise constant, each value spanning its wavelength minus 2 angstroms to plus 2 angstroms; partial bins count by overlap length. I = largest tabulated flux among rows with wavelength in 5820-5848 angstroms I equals 20.6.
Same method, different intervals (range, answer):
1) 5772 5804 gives 21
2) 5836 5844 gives 19.5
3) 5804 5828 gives 20.3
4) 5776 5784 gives 19.9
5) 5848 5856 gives 20.5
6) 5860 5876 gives 20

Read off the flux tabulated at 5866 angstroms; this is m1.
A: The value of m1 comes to 19.6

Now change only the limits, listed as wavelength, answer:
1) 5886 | 20.3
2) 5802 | 21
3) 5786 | 19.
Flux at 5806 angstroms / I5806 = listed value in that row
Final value 20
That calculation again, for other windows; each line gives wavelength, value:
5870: 19.5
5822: 20.3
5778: 19.9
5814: 19.8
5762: 19.7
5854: 20.5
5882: 19.2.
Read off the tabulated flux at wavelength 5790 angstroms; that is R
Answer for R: 20.2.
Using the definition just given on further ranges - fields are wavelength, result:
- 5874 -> 20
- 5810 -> 20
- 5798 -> 20.5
